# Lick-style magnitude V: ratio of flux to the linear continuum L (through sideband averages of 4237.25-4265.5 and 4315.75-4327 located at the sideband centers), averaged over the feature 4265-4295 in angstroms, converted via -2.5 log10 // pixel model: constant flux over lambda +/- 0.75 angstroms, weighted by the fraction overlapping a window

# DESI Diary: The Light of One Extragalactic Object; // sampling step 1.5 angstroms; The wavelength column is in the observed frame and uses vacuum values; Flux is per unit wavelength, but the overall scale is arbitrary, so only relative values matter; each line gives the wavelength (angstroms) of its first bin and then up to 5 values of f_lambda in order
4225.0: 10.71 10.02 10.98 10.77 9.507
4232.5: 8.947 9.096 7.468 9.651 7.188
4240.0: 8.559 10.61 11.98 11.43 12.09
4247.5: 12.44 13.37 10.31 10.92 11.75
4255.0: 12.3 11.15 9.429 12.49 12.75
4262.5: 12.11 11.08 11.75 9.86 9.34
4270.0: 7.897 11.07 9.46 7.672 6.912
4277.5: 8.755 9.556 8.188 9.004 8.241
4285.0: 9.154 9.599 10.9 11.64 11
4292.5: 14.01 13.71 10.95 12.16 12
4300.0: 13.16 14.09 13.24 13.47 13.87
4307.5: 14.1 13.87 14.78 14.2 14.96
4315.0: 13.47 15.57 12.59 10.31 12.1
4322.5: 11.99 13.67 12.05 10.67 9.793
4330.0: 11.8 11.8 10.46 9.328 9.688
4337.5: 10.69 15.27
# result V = 0.187 mag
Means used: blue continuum 11.2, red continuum 12.5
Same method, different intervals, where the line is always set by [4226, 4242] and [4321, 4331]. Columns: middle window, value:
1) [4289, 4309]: -0.18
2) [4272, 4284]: 0.22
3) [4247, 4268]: -0.16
